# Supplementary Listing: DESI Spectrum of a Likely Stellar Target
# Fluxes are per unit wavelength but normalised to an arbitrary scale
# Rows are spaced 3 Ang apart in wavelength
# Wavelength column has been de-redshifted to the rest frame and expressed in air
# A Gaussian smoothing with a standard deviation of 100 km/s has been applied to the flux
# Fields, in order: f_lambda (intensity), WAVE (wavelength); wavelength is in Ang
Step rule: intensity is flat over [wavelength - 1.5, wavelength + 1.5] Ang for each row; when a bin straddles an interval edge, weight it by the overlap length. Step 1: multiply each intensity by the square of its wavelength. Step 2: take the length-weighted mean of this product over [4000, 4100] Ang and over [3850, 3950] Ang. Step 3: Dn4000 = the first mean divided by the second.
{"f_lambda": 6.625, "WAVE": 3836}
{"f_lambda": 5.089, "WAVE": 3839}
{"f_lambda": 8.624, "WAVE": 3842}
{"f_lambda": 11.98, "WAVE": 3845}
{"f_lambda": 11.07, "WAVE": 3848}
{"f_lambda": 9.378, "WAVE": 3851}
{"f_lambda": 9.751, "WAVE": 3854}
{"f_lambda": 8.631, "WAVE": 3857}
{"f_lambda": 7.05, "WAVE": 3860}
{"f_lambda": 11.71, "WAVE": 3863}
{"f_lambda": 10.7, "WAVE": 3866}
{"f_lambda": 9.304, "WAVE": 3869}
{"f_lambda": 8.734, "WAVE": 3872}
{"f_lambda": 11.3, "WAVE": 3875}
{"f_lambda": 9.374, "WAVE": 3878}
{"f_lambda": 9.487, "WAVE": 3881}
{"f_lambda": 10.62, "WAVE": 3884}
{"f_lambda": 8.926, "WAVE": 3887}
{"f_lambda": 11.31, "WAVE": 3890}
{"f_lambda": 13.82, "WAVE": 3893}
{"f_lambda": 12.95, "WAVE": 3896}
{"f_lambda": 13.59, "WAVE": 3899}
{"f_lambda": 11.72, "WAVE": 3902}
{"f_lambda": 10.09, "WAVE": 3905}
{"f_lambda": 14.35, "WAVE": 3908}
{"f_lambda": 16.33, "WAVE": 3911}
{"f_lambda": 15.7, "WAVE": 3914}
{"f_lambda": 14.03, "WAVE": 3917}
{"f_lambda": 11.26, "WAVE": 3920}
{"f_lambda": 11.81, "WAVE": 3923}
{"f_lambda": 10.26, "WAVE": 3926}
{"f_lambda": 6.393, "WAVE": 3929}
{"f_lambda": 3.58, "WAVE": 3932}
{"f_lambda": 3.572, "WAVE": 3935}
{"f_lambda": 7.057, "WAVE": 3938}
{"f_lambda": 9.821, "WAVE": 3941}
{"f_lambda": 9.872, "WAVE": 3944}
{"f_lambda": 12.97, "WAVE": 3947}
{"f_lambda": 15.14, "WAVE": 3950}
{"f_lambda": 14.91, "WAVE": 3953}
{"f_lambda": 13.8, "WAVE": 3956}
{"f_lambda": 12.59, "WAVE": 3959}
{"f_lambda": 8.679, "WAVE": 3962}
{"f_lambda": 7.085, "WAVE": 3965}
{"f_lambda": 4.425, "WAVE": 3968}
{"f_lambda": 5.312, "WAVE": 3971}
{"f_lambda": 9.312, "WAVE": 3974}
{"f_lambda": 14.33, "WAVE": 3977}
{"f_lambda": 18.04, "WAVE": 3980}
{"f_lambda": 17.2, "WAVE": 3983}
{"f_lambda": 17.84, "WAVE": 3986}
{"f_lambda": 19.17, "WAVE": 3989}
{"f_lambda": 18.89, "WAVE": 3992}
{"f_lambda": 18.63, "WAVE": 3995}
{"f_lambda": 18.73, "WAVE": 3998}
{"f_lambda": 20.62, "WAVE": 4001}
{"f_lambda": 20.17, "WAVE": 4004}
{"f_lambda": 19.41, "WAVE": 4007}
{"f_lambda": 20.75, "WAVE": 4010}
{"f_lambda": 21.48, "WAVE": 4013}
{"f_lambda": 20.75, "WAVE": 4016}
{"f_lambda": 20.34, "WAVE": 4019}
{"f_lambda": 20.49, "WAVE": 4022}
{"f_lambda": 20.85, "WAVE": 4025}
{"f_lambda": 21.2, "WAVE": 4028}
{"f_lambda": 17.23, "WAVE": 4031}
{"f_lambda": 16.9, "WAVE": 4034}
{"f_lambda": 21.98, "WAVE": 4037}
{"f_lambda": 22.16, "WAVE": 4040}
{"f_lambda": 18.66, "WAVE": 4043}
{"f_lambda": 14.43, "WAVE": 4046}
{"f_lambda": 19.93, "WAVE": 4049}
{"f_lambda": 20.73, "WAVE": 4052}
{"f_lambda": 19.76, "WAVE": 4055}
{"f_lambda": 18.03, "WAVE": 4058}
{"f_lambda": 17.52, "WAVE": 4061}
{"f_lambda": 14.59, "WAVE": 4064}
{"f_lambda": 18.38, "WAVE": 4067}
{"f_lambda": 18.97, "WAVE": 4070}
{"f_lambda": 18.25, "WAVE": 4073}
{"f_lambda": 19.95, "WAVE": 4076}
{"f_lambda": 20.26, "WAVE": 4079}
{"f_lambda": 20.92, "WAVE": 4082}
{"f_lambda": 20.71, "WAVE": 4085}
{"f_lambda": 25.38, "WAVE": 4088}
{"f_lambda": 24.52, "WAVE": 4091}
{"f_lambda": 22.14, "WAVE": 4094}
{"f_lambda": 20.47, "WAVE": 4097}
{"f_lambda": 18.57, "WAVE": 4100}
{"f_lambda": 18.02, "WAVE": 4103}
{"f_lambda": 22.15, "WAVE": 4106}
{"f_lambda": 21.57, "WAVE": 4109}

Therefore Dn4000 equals 2.04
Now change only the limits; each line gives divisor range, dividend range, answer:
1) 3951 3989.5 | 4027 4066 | 1.56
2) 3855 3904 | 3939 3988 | 1.18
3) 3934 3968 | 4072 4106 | 2.17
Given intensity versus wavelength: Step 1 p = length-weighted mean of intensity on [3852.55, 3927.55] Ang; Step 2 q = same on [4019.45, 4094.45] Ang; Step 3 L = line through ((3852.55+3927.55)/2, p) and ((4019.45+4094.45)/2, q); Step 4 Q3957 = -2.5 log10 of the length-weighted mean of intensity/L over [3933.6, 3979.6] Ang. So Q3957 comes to 0.402 mag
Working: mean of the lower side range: 11.3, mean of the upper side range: 19.7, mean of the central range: 10.1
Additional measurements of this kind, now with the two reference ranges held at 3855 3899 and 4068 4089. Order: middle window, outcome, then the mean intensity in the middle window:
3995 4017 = -0.19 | 20.2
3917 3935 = 0.42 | 8.68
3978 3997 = -0.15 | 18.2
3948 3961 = 0.03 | 13.9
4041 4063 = 0.04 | 18.4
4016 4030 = -0.17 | 20.6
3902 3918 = -0.15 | 13.9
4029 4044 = -0.06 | 19.5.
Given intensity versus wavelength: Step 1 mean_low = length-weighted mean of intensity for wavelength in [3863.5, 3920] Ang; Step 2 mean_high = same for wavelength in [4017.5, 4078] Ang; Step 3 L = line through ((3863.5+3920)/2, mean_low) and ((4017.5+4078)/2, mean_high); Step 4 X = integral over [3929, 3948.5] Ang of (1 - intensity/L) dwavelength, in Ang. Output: 8.8 Ang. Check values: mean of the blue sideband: 11.8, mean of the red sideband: 19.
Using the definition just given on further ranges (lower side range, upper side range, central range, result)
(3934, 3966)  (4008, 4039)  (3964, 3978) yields 5.83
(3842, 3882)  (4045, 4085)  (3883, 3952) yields 5.77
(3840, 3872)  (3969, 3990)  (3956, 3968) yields 3.64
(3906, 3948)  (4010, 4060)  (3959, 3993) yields 5.13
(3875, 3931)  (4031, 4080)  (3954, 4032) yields -1.88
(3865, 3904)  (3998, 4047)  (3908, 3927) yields -0.61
